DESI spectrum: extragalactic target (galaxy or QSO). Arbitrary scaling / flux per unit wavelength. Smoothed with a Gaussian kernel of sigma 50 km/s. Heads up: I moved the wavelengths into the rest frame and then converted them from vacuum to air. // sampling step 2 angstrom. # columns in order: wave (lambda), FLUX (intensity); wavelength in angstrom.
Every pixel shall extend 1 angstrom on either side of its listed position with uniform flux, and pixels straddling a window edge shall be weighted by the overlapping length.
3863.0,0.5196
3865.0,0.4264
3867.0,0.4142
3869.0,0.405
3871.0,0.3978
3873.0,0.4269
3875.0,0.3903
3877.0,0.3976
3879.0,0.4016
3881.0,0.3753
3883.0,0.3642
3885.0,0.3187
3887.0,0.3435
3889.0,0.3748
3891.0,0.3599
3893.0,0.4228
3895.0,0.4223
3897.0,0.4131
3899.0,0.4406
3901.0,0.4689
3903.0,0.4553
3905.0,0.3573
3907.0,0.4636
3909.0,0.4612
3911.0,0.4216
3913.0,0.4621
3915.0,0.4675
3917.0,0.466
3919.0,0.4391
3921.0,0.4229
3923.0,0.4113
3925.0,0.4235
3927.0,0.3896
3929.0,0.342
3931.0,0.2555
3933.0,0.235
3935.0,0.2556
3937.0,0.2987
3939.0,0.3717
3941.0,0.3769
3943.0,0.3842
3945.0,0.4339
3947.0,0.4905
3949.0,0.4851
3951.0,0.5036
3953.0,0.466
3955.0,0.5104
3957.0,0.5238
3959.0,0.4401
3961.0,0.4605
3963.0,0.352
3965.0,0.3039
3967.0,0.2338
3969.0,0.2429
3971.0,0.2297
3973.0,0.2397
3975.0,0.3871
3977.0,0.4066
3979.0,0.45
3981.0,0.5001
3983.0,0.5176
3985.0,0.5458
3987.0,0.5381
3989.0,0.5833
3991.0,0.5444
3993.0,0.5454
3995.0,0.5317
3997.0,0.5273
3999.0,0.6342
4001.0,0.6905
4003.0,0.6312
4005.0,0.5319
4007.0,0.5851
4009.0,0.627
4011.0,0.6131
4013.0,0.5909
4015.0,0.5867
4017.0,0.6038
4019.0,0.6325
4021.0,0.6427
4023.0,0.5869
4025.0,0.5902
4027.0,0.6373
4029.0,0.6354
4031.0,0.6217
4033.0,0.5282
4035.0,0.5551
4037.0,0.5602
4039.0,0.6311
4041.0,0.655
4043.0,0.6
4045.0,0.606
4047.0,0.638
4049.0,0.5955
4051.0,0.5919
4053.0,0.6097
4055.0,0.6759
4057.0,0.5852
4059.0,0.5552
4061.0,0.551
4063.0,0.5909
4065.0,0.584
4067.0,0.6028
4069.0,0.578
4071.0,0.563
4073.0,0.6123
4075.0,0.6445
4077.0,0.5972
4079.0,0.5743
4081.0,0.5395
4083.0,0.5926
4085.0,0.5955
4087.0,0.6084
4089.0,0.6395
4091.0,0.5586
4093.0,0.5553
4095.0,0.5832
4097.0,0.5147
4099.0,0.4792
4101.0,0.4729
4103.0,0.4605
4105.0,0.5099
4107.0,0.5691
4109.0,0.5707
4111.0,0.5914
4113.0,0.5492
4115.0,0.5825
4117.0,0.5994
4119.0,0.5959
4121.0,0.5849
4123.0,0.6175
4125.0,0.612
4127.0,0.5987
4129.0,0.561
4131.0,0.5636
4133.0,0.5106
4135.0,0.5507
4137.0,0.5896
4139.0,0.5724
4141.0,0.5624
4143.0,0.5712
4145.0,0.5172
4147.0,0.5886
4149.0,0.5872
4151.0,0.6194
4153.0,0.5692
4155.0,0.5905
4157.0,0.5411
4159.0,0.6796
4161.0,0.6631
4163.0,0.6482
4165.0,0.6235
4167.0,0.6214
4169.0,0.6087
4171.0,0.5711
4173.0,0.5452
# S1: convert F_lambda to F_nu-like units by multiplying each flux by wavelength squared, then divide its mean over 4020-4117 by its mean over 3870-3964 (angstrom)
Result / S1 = 1.54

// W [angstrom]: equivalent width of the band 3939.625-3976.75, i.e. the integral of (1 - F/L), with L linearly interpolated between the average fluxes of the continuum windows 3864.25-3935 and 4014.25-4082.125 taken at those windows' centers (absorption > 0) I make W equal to 6.5 angstrom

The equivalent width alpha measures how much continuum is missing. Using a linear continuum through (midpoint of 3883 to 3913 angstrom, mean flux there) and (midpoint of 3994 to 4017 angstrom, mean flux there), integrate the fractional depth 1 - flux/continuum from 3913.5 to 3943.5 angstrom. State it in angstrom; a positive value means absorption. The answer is 5.8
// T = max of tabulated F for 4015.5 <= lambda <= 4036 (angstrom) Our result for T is 0.6427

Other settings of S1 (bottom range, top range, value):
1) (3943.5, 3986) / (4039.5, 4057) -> 1.56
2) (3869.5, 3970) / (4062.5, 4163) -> 1.59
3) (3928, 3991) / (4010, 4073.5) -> 1.56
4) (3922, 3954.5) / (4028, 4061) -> 1.65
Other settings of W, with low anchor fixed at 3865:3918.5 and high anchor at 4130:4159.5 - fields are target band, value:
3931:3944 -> 3.7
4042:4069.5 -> -4.4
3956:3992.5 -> 3.7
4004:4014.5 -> -2.2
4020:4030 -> -2.5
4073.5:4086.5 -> -1.5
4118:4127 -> -0.7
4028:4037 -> -1.5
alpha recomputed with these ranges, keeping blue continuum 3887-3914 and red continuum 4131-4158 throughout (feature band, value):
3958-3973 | 4.64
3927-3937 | 3.50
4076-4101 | -1.53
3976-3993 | -1.47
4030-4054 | -4.43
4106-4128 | -1.51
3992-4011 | -4.28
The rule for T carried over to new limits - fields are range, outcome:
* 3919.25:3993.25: 0.5833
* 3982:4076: 0.6905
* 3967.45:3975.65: 0.3871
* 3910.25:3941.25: 0.4675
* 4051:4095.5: 0.6759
